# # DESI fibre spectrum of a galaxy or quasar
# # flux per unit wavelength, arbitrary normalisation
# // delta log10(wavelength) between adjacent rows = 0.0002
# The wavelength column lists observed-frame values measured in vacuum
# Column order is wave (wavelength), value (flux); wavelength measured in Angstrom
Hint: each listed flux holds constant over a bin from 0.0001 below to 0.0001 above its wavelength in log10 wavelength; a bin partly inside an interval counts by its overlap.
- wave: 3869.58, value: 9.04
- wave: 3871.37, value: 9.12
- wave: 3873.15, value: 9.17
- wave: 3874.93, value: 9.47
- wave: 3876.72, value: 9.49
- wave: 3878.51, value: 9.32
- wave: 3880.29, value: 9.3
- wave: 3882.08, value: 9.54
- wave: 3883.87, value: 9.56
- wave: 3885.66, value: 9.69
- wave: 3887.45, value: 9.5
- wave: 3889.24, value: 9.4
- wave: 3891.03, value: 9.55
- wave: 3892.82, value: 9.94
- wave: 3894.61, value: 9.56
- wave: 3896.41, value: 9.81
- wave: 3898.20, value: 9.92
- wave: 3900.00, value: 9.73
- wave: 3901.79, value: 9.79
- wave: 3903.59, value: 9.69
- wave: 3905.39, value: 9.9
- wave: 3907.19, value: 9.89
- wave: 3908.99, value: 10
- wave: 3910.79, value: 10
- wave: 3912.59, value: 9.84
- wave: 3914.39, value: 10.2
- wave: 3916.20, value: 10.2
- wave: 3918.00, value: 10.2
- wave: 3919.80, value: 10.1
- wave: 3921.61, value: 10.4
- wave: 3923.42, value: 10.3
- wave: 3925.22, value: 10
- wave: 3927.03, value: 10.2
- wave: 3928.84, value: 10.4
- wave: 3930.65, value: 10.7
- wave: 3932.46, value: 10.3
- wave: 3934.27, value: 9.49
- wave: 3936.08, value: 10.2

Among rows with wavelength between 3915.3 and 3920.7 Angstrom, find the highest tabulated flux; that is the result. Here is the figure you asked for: 10.2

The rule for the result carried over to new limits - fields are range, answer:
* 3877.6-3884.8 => 9.56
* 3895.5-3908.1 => 9.92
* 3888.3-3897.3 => 9.94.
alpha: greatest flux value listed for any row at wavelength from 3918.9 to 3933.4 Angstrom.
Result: 10.7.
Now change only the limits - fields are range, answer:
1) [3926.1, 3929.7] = 10.4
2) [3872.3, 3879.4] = 9.49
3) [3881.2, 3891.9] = 9.69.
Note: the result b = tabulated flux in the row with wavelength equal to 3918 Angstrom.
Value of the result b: 10.2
